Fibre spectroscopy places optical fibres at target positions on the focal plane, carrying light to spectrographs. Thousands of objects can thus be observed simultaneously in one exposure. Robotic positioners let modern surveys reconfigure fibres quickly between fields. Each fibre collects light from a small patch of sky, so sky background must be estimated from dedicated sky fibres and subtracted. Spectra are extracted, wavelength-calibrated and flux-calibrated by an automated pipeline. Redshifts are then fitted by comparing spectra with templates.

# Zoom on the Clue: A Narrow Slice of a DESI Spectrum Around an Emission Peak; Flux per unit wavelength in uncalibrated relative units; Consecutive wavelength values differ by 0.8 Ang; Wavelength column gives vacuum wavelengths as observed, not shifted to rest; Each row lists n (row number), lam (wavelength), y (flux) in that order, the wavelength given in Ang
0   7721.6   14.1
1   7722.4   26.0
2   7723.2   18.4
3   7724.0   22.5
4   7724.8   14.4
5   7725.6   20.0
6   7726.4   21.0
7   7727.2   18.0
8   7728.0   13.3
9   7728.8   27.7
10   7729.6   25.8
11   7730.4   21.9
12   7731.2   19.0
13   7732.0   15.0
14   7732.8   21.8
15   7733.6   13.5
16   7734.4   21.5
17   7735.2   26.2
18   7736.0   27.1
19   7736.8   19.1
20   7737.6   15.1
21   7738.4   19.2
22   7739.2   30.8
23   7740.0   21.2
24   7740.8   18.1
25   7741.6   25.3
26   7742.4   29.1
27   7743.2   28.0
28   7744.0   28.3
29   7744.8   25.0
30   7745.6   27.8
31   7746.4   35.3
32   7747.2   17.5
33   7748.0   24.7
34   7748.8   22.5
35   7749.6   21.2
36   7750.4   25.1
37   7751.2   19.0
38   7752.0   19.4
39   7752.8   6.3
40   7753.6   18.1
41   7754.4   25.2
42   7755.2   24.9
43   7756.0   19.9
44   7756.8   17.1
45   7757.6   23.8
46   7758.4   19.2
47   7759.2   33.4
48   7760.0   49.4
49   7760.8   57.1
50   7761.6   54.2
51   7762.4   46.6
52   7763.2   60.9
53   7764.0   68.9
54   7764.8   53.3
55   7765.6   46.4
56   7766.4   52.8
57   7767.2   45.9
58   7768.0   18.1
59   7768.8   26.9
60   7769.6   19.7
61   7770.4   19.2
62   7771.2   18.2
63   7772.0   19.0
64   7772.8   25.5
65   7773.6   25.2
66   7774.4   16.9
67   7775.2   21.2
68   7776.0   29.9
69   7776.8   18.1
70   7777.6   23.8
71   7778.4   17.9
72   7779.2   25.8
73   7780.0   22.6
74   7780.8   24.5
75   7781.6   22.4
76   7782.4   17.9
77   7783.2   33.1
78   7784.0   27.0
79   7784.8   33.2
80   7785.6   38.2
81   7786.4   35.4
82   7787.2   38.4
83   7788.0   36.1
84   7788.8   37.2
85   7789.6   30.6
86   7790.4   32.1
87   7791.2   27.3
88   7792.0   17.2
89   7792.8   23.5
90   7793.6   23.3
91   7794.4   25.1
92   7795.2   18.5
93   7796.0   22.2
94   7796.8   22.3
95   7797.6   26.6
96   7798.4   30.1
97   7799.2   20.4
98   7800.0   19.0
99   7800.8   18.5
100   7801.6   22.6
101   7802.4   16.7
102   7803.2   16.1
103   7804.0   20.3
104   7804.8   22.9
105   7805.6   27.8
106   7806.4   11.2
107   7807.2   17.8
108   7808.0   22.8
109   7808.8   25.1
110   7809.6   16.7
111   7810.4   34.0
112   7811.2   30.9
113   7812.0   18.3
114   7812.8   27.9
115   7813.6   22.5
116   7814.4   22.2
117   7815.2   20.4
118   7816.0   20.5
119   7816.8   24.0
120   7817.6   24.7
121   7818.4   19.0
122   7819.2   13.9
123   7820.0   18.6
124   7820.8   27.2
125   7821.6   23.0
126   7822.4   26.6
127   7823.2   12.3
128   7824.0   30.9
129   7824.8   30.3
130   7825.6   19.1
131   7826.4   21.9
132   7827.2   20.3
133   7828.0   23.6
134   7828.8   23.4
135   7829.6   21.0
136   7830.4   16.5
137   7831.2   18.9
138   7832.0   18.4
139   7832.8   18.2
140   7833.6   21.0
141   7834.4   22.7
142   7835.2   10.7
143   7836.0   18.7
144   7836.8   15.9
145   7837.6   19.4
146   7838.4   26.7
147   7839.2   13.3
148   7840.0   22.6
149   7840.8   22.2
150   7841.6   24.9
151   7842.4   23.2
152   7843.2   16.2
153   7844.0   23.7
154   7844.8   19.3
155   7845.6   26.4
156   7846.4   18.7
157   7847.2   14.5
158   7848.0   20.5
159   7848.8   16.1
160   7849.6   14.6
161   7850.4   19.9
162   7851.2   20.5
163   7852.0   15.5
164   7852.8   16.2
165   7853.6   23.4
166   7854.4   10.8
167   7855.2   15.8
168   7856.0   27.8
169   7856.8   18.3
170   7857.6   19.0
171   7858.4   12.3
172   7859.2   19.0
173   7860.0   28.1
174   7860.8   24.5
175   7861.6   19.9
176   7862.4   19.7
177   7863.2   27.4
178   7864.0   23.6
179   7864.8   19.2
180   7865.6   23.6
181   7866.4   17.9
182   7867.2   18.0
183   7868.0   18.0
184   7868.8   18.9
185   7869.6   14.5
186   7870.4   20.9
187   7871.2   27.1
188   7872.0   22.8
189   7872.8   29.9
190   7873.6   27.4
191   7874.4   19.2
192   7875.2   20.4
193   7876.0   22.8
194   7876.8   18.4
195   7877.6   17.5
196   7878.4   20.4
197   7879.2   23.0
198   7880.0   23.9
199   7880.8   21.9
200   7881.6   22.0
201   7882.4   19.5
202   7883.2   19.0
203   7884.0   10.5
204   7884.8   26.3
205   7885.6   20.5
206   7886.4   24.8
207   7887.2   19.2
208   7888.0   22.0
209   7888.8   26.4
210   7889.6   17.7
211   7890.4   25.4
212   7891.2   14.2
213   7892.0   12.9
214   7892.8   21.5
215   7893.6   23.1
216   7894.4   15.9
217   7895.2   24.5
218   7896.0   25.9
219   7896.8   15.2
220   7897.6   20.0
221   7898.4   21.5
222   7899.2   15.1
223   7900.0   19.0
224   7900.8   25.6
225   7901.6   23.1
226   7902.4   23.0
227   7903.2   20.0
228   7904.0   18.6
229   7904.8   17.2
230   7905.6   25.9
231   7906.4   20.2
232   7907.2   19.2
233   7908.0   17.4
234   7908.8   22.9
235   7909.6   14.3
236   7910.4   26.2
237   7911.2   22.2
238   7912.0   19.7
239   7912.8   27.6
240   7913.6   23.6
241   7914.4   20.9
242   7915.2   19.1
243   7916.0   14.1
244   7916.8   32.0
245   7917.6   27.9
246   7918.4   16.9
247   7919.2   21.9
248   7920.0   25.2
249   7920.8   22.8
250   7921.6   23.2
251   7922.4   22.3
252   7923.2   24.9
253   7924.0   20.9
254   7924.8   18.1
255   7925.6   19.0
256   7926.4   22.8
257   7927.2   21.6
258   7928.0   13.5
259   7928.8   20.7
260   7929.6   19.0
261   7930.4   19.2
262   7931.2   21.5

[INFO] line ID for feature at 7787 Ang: [N II]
